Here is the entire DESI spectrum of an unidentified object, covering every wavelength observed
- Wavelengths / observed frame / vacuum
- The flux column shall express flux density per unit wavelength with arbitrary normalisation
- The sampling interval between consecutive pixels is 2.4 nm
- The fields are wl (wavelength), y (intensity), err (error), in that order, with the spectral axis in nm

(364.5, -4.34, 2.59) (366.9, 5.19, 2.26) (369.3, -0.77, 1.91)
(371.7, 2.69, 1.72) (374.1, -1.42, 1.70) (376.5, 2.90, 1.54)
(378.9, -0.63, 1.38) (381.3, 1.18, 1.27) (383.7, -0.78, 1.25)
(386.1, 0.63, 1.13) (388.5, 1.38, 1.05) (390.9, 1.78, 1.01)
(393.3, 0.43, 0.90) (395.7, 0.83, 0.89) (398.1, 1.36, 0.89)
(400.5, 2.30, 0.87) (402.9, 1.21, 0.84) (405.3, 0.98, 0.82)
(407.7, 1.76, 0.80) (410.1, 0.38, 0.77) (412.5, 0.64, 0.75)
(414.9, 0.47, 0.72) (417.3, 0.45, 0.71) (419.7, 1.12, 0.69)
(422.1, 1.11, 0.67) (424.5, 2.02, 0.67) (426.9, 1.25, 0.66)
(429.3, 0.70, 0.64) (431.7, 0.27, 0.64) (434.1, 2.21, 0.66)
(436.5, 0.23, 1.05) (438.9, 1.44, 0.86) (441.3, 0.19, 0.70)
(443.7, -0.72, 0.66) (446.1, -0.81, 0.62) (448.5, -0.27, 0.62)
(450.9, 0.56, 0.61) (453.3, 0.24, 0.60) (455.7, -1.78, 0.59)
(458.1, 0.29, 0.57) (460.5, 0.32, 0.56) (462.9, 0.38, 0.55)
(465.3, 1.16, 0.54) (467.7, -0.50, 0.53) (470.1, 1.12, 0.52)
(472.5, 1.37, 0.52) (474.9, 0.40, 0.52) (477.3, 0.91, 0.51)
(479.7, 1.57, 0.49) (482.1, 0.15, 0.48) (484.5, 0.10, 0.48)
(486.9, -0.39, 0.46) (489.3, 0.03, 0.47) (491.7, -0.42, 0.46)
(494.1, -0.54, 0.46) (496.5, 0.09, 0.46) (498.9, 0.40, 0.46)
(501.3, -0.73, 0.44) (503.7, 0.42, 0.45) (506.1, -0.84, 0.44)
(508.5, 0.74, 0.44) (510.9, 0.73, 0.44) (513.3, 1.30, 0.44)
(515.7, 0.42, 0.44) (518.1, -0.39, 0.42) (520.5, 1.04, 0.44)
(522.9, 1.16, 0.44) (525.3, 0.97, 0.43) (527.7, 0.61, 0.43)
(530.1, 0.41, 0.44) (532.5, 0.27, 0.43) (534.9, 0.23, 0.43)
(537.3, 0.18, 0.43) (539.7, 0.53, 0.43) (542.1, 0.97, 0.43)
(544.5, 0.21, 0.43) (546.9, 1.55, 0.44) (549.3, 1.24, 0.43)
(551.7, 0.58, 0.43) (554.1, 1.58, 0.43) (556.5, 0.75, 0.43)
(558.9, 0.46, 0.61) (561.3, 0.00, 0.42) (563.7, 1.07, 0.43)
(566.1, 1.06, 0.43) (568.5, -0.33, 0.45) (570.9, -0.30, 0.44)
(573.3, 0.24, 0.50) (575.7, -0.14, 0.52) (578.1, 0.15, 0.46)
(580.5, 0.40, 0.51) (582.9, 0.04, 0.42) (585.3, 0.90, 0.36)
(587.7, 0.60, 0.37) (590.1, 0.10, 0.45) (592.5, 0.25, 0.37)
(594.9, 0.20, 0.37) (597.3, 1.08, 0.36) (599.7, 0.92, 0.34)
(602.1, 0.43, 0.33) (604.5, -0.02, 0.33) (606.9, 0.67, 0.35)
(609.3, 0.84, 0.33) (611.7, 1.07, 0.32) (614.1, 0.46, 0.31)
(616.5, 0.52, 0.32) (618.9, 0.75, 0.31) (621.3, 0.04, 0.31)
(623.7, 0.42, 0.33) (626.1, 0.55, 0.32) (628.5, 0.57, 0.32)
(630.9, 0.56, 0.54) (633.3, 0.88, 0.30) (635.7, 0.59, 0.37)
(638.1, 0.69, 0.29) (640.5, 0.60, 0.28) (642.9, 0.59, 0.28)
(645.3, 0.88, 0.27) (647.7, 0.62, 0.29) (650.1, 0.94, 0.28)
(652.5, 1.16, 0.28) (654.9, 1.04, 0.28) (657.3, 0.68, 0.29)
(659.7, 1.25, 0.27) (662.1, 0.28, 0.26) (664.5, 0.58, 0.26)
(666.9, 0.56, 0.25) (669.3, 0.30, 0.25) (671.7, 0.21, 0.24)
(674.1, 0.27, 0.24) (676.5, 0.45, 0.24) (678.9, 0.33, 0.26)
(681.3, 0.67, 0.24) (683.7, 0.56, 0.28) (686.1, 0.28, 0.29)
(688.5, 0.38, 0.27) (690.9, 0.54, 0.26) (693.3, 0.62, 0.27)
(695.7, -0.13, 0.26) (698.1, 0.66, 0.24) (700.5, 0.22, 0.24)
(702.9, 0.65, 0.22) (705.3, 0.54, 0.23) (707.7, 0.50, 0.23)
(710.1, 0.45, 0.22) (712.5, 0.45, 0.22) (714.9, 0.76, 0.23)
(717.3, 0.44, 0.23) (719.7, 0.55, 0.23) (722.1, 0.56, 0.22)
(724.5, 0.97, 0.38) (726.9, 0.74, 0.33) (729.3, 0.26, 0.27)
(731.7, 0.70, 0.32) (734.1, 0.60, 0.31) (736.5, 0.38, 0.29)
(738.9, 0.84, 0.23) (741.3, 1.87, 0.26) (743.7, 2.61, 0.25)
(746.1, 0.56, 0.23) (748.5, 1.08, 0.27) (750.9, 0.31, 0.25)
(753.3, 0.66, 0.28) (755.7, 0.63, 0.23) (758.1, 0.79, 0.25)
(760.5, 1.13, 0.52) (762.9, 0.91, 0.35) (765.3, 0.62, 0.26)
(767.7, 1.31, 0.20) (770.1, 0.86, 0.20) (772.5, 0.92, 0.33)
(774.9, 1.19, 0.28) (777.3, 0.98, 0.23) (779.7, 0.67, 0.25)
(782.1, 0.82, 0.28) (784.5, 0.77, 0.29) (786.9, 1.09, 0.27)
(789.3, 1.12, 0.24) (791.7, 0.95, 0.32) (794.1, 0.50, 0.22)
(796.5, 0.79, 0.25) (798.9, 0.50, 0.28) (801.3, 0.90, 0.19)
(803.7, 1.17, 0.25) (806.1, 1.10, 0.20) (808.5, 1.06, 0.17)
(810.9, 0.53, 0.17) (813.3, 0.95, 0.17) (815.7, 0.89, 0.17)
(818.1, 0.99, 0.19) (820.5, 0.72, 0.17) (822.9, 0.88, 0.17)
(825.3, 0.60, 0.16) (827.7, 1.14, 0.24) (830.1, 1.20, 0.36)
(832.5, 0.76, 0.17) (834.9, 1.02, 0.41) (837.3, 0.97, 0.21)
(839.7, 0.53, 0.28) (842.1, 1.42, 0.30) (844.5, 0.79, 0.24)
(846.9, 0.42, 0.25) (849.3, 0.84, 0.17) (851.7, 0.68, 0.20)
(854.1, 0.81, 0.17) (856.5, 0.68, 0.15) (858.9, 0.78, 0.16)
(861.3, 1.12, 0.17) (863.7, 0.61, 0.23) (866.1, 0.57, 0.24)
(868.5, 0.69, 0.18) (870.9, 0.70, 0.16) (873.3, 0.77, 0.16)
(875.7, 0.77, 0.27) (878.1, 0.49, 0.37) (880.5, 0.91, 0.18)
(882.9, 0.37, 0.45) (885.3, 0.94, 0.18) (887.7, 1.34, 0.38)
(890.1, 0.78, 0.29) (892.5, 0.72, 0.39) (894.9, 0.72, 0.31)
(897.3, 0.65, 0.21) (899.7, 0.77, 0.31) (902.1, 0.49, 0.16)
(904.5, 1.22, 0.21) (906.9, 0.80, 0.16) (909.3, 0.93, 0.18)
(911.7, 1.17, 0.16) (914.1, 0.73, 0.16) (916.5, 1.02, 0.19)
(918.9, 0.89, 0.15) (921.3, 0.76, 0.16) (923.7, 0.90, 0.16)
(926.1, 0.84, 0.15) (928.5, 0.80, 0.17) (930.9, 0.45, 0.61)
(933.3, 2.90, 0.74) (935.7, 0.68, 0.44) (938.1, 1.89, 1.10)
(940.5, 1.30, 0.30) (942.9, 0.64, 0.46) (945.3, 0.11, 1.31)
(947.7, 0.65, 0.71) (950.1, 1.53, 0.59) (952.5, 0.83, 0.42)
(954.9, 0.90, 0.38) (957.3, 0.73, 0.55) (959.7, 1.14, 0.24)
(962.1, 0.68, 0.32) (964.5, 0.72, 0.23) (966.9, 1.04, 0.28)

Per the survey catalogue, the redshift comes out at 0.992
